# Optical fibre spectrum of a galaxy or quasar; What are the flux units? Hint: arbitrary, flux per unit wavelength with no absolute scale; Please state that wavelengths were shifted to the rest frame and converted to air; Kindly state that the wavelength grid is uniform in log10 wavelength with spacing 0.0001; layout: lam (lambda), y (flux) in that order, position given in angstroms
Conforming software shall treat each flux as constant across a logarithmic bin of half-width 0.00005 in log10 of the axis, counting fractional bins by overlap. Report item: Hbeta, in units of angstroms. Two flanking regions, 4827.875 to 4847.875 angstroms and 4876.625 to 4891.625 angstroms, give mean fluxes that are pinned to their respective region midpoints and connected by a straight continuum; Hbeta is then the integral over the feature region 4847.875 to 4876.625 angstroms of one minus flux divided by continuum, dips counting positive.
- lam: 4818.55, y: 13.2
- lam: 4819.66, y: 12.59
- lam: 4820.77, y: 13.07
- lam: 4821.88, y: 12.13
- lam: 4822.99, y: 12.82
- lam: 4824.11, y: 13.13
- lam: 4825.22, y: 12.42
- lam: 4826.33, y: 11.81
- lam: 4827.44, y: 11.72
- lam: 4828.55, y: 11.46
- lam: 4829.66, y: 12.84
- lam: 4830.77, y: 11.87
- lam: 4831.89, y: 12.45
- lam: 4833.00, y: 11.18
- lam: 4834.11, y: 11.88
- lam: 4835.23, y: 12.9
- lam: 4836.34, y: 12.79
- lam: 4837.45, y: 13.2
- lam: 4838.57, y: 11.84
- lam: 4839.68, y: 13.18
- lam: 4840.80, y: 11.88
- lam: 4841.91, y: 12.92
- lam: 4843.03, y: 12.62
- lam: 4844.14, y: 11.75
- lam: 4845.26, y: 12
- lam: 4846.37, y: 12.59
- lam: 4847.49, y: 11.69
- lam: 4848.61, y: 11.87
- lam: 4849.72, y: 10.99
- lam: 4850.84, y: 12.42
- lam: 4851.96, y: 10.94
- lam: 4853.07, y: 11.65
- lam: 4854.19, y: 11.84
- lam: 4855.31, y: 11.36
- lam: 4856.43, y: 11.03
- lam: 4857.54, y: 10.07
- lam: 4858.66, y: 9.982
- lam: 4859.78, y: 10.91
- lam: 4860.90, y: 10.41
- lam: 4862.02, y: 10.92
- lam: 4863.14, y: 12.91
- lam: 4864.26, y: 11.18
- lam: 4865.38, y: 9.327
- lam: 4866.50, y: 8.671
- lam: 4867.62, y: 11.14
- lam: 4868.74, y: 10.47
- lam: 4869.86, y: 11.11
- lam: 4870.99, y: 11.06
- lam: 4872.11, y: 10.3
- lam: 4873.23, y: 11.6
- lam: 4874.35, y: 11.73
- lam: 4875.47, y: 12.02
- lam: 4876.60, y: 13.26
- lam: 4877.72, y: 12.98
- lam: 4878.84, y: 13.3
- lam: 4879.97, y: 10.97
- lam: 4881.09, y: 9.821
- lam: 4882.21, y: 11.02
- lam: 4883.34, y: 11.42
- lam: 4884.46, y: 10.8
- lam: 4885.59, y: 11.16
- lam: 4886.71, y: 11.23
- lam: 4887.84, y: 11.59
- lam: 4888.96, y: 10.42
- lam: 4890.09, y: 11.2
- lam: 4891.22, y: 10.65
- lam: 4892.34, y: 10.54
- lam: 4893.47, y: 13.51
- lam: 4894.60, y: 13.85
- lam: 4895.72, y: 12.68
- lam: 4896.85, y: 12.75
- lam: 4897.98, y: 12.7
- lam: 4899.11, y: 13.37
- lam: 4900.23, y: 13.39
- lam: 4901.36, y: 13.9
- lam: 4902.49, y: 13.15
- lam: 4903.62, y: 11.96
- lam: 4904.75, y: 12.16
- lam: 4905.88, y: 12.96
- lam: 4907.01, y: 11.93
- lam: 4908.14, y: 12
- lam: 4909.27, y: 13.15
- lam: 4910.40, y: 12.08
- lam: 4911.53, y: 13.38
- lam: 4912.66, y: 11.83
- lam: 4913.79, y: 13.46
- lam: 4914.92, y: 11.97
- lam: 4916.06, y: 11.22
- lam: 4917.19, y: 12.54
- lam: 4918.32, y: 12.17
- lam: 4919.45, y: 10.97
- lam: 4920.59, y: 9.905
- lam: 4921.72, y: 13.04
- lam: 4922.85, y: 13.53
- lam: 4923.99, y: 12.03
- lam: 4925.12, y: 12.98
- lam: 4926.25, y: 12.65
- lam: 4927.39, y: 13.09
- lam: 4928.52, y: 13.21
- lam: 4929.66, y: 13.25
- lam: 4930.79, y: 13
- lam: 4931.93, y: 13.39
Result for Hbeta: 1.72 angstroms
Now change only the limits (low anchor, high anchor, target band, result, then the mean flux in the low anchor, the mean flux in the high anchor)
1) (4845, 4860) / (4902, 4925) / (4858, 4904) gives 0.86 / 11.4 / 12.3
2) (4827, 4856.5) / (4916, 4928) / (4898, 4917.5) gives -0.65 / 12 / 12.2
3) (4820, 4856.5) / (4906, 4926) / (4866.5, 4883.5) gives 1.13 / 12.1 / 12.3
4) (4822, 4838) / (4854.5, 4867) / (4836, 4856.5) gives -1.09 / 12.3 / 10.6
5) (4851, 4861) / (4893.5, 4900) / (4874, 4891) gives 1.18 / 11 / 13.1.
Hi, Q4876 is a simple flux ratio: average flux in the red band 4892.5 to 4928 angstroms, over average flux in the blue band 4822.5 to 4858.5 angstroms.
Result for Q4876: 1.05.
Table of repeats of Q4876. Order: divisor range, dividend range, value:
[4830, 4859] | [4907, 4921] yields 1.01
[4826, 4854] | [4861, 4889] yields 0.93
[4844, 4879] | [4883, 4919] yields 1.08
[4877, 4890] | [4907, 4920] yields 1.08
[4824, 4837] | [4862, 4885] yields 0.92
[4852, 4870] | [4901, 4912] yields 1.17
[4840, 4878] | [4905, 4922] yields 1.07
